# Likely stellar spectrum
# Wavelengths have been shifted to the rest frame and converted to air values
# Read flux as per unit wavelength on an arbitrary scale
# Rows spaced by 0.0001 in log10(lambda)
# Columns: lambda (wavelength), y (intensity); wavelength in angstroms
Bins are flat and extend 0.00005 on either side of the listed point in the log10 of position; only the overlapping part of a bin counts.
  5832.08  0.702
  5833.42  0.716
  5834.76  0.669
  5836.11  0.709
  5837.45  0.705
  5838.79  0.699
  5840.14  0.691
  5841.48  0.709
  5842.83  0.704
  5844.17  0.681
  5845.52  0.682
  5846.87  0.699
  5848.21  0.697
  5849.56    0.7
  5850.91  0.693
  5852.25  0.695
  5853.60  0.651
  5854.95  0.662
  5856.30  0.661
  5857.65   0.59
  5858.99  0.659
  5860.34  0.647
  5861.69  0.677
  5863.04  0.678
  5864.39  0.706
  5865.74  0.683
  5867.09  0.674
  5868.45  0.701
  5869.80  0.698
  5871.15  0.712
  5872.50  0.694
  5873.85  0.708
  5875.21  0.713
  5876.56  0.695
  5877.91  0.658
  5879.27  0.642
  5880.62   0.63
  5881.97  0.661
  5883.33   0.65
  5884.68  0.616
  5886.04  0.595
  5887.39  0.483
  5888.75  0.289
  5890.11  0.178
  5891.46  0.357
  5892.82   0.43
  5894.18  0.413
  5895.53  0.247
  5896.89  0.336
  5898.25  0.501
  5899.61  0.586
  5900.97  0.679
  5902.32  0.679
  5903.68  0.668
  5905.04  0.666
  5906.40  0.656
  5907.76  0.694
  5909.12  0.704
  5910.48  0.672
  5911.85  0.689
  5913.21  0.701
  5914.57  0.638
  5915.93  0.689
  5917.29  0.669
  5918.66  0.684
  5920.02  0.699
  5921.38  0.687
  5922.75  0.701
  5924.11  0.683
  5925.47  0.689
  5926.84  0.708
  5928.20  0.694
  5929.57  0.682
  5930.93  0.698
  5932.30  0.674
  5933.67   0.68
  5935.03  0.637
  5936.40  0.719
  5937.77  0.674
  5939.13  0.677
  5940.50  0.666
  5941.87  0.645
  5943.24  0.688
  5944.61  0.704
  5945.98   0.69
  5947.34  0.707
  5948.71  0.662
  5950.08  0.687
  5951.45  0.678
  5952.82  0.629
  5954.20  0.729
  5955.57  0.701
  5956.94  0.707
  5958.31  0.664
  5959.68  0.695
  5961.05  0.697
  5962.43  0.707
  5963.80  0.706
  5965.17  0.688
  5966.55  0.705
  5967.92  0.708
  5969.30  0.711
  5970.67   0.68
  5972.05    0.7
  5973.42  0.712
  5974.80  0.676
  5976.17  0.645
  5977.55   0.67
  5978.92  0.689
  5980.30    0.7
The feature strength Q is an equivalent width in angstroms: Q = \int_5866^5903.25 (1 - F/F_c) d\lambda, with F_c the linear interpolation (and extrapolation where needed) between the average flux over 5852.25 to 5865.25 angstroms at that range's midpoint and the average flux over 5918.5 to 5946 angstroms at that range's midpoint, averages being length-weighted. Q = 5.7 angstroms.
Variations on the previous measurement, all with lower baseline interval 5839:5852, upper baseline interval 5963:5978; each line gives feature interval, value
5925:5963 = 0.4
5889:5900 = 5.1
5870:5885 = 0.5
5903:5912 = 0.2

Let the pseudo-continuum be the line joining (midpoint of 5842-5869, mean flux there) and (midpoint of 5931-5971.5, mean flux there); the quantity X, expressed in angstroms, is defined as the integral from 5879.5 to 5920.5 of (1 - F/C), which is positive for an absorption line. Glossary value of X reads 6.6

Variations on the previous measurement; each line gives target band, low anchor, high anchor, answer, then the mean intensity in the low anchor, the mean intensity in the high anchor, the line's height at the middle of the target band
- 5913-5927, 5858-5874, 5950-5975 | 0.1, 0.684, 0.694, 0.69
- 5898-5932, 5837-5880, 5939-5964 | 0.5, 0.683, 0.686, 0.685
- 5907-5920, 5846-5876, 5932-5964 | 0.0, 0.682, 0.684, 0.683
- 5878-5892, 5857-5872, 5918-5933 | 3.3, 0.676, 0.691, 0.681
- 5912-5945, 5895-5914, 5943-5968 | -1.8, 0.609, 0.692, 0.648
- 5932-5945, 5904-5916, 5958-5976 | 0.2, 0.678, 0.695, 0.687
